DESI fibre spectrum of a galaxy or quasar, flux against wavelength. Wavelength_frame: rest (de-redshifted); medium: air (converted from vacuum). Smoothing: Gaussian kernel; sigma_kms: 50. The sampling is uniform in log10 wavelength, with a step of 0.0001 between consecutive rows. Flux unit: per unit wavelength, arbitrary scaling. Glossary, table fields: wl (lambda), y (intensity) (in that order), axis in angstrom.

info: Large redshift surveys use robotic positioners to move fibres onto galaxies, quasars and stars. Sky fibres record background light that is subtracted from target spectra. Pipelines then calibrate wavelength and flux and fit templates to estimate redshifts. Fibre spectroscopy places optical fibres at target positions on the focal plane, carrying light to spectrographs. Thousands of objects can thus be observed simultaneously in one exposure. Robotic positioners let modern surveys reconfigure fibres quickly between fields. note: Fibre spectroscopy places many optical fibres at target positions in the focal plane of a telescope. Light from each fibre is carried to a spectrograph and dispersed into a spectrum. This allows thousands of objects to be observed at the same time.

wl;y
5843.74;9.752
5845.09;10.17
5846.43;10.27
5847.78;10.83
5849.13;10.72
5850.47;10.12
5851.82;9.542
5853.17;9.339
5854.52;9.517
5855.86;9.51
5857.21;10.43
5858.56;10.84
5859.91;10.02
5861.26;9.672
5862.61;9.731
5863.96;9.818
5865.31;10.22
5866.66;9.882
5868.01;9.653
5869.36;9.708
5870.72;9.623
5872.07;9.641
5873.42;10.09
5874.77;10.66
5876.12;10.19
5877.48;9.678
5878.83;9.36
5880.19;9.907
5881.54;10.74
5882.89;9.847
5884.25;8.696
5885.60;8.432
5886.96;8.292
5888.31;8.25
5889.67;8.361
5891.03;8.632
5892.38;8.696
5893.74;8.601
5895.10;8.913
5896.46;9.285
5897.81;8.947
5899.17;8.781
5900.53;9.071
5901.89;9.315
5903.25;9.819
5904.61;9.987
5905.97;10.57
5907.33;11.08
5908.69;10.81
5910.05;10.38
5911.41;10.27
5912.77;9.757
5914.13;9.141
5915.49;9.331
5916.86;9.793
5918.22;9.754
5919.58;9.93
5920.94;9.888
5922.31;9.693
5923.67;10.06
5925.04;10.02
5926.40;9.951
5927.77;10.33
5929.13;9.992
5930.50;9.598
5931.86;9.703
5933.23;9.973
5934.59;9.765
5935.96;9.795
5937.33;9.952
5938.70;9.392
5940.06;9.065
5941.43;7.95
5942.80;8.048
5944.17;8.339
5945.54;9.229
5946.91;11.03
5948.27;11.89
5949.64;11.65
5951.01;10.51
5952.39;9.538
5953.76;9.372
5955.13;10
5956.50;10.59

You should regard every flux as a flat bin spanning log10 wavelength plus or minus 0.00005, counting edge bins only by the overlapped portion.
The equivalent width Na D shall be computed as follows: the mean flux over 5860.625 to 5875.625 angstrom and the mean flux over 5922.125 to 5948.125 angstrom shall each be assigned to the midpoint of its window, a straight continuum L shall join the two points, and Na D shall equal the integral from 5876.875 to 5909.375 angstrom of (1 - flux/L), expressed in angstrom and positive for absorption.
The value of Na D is 1.50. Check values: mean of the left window 9.89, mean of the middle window 9.34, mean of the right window 9.62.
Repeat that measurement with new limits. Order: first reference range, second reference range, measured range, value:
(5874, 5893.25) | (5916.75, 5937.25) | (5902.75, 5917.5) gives -0.7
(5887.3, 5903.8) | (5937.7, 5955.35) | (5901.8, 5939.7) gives -2.7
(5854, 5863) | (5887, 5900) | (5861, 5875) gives -0.3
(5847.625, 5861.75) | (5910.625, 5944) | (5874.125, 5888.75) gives 0.6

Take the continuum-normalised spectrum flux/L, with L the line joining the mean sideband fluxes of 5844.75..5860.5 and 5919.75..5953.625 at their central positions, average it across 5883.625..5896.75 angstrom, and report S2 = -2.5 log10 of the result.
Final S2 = 0.16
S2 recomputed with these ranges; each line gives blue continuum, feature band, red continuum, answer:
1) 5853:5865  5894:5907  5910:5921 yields 0.04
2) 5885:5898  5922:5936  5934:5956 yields -0.06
